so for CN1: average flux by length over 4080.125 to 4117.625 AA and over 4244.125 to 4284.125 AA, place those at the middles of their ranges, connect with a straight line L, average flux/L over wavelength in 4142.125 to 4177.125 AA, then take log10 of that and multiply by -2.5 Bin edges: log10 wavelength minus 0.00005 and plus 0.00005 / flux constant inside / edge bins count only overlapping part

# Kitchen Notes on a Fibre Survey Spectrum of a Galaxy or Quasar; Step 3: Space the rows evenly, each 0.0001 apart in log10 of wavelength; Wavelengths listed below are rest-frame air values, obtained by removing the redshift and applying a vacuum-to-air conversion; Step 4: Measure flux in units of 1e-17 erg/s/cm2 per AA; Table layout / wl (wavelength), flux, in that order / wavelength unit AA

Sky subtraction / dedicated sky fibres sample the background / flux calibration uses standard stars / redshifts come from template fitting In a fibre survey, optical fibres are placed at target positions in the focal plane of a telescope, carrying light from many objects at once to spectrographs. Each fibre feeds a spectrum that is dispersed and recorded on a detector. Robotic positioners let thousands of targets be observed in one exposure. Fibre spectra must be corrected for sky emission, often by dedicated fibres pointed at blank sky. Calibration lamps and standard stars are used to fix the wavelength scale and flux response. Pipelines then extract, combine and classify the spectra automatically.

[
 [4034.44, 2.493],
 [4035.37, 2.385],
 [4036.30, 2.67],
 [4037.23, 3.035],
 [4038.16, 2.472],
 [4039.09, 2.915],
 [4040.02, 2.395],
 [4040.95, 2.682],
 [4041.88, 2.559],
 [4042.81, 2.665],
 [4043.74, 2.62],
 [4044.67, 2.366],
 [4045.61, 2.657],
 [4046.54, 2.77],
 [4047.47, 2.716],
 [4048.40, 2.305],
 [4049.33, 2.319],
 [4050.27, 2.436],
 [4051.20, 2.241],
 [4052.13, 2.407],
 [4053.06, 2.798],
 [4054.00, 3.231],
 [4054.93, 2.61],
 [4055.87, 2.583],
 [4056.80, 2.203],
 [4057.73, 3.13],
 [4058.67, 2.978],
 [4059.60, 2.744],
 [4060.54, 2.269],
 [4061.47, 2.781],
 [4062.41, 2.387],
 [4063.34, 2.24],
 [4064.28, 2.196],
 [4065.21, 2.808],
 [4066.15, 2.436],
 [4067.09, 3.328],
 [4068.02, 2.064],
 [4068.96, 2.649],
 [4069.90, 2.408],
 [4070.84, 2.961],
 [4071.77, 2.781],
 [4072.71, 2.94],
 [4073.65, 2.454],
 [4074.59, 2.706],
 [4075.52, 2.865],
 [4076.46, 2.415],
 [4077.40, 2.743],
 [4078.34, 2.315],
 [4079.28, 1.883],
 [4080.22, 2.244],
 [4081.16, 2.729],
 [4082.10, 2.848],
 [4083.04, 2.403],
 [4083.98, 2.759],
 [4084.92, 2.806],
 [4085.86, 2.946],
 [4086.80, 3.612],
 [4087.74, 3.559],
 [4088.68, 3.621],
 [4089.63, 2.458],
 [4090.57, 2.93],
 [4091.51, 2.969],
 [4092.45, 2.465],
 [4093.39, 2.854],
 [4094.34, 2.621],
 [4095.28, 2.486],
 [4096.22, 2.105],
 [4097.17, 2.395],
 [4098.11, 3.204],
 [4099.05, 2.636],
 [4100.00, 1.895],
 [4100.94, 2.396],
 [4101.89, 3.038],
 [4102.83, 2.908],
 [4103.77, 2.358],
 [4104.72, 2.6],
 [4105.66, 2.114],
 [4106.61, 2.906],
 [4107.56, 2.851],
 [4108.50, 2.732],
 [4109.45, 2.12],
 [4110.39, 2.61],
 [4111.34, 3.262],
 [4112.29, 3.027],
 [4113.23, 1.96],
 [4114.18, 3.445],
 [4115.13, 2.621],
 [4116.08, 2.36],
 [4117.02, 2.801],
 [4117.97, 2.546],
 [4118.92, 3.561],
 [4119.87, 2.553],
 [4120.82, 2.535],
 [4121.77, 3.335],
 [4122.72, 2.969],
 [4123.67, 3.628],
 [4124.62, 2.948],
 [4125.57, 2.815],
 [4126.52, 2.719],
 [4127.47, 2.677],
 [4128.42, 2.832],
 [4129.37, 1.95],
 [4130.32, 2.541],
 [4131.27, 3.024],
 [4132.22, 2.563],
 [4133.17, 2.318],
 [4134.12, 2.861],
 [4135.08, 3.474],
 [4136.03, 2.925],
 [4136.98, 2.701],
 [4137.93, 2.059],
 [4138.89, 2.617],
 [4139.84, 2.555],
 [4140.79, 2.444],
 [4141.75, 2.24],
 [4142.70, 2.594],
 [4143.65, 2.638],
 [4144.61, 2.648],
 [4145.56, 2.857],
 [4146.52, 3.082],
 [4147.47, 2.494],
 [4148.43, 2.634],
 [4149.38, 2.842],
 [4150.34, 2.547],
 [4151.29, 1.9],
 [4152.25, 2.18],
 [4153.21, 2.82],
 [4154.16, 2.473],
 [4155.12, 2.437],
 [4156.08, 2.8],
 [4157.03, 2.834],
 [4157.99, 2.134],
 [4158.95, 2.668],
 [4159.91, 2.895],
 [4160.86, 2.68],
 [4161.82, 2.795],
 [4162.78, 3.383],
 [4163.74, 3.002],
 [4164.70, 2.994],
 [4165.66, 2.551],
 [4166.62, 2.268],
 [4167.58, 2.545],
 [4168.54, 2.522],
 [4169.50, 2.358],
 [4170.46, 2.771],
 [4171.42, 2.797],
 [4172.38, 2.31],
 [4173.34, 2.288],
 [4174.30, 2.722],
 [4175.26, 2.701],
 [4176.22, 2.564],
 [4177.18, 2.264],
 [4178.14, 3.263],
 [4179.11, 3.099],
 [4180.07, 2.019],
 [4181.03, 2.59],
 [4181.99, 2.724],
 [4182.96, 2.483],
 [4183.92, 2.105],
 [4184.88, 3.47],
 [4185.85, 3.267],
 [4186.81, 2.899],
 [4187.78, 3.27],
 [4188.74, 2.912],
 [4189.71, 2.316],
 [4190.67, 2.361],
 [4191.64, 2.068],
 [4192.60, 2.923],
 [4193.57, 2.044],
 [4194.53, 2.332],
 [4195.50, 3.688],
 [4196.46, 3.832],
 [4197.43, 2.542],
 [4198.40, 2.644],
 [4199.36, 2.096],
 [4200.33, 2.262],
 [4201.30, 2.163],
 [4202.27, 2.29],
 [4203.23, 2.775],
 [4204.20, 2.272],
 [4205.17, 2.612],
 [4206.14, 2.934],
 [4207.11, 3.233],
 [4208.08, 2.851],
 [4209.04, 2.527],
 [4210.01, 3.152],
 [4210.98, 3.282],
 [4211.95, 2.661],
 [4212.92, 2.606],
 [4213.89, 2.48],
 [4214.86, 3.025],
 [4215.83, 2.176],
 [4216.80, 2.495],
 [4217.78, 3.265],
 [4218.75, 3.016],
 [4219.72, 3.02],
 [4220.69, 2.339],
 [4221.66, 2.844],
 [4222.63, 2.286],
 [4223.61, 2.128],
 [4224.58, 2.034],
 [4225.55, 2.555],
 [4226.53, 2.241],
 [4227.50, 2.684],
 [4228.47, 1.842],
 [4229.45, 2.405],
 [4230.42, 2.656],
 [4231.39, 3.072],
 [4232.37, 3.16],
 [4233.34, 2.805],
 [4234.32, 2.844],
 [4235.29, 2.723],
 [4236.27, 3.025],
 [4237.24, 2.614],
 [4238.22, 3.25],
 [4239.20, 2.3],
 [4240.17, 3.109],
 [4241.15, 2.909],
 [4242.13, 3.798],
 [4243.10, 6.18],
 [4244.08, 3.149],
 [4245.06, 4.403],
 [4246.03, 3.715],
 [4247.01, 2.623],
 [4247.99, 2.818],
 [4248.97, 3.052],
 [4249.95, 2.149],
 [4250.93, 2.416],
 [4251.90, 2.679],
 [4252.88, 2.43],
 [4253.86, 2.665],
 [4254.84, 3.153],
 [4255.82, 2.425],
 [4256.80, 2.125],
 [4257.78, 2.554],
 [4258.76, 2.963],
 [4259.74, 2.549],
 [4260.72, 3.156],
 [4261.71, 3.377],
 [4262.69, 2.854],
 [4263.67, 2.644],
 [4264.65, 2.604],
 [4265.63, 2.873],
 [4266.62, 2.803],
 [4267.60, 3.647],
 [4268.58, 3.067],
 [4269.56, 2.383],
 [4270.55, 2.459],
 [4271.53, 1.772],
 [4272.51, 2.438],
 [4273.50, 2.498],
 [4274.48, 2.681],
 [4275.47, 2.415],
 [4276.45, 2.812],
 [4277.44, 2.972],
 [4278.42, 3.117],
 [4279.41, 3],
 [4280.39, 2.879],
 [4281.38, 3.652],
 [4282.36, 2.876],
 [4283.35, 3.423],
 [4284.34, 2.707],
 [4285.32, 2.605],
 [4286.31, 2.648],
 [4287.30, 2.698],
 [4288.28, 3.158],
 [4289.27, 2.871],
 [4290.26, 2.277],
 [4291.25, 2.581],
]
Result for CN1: 0.05 mag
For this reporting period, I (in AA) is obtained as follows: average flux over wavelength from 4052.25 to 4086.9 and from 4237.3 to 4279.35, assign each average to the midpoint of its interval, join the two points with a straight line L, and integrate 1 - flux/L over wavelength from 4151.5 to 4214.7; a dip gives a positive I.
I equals 2.8 AA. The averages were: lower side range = 2.64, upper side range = 2.9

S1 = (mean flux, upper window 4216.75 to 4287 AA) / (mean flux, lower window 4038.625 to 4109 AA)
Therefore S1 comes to 1.1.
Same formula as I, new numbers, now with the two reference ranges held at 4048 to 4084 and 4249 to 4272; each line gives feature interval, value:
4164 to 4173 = 0.22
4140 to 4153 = 0.36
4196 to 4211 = -0.22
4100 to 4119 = -0.51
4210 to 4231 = 0.63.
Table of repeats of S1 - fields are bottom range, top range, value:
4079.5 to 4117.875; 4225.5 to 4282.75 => 1.06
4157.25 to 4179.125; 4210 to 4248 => 1.08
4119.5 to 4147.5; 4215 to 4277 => 1.03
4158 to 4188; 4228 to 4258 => 1.09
